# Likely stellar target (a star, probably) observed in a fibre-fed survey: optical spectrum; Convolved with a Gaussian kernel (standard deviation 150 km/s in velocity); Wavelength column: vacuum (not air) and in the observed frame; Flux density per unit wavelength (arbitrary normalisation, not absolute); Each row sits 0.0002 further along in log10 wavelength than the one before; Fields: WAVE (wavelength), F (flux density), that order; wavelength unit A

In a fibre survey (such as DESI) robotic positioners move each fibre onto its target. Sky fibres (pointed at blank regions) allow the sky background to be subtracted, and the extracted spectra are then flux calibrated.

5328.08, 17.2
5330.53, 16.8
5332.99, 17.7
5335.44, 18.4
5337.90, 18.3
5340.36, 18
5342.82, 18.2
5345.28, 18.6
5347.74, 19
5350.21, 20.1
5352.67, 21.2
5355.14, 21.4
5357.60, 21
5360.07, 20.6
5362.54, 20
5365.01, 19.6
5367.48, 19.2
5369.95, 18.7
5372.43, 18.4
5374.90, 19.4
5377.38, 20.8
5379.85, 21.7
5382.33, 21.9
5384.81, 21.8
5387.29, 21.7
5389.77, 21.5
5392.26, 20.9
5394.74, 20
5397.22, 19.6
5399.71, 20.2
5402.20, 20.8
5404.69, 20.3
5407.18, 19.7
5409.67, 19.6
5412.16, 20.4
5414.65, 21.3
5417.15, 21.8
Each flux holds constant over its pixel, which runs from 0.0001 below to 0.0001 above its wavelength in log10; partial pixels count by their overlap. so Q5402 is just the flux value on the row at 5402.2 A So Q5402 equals 20.8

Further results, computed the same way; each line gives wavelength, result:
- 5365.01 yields 19.6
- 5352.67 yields 21.2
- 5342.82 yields 18.2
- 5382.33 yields 21.9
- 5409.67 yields 19.6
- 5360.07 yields 20.6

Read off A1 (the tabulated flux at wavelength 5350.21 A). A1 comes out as 20.1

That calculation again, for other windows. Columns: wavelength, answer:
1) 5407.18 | 19.7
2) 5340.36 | 18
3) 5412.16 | 20.4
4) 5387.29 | 21.7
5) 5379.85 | 21.7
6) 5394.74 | 20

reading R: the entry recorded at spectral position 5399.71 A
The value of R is 20.2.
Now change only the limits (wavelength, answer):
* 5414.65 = 21.3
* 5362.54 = 20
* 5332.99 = 17.7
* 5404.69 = 20.3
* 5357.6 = 21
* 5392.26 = 20.9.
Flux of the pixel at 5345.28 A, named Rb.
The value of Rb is 18.6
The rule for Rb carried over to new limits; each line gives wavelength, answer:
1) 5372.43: 18.4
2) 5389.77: 21.5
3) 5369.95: 18.7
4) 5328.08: 17.2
